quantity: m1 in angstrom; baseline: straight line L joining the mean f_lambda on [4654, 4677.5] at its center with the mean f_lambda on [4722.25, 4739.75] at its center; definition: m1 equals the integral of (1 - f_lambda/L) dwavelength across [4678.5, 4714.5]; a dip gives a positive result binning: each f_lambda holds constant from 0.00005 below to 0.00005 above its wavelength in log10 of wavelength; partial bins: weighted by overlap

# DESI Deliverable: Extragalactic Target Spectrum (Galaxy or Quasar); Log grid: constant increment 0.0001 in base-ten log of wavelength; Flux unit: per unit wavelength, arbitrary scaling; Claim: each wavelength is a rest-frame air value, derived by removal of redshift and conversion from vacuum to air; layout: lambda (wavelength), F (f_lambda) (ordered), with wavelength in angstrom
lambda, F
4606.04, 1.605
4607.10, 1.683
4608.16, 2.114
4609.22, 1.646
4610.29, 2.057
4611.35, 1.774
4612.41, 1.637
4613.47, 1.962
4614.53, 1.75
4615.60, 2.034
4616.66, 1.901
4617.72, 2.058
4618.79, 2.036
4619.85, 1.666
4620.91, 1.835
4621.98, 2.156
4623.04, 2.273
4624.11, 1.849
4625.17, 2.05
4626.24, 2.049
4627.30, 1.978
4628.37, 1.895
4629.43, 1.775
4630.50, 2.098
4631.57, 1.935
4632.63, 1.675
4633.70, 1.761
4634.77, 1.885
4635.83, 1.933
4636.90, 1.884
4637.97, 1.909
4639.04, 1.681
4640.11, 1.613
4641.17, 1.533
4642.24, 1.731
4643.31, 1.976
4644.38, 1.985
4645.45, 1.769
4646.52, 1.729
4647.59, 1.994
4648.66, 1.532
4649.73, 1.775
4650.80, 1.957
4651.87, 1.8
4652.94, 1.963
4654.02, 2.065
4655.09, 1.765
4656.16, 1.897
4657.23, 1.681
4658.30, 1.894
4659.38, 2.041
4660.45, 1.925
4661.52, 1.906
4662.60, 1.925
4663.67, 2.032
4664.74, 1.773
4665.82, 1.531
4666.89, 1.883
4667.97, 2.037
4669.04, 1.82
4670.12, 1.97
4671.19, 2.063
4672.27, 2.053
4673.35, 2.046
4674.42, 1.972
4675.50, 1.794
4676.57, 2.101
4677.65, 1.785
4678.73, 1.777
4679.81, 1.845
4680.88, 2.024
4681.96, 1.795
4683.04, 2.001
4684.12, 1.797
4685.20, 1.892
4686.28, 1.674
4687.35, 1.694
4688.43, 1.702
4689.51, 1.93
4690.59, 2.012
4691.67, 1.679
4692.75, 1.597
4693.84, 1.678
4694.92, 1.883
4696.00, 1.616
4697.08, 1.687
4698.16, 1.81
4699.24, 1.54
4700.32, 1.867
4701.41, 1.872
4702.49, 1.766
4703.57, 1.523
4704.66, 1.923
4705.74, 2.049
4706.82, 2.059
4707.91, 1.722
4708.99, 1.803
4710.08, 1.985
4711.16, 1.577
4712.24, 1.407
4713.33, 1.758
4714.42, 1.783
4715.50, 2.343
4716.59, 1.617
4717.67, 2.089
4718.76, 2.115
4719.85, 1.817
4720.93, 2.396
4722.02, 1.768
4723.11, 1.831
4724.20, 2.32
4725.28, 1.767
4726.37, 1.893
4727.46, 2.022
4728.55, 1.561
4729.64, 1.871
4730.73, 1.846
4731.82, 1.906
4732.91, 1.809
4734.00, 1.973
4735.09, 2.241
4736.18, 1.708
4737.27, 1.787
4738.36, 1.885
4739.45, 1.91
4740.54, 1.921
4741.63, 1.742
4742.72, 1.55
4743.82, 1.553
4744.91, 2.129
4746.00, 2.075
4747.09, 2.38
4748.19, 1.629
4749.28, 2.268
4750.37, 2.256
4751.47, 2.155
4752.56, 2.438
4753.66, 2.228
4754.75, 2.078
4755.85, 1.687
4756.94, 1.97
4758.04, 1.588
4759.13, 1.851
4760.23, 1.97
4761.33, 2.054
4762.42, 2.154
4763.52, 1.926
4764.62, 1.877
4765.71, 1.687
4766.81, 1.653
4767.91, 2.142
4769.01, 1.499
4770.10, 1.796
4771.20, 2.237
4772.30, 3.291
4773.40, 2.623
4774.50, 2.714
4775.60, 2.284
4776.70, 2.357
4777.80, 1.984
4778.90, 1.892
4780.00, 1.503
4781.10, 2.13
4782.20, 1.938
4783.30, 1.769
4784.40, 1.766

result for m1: 2.2 angstrom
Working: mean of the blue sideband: 1.91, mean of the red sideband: 1.89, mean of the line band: 1.79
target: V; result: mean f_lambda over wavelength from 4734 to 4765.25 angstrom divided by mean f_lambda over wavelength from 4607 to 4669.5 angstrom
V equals 1.05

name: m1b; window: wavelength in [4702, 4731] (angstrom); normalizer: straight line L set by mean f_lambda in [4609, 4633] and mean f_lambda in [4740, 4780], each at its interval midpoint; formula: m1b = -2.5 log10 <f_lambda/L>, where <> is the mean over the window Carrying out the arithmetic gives 0.07 mag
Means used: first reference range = 1.92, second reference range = 2.04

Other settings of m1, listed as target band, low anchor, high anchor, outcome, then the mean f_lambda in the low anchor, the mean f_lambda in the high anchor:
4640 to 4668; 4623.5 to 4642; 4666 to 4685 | 0.7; 1.85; 1.92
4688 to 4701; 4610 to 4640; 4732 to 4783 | 1.4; 1.91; 2.01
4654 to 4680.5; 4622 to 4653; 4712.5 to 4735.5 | -0.2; 1.87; 1.93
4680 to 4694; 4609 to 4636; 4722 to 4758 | 0.9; 1.91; 1.94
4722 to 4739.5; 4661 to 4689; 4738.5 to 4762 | 0.5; 1.88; 1.97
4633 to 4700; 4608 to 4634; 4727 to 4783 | 3.6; 1.92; 1.99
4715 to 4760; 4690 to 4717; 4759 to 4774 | -0.4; 1.78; 2.06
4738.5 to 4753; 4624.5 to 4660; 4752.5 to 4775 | 0.3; 1.86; 2.06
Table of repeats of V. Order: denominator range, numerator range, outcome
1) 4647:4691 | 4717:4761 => 1.04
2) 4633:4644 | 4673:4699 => 1.02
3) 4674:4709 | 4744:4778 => 1.15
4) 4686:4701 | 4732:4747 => 1.08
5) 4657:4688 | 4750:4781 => 1.09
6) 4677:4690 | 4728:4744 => 1.00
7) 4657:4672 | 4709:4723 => 0.99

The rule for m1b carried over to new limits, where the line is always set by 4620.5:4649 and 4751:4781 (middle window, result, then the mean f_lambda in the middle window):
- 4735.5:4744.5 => 0.15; 1.77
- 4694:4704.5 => 0.14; 1.73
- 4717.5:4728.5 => 0.01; 1.98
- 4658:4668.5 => 0.01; 1.89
